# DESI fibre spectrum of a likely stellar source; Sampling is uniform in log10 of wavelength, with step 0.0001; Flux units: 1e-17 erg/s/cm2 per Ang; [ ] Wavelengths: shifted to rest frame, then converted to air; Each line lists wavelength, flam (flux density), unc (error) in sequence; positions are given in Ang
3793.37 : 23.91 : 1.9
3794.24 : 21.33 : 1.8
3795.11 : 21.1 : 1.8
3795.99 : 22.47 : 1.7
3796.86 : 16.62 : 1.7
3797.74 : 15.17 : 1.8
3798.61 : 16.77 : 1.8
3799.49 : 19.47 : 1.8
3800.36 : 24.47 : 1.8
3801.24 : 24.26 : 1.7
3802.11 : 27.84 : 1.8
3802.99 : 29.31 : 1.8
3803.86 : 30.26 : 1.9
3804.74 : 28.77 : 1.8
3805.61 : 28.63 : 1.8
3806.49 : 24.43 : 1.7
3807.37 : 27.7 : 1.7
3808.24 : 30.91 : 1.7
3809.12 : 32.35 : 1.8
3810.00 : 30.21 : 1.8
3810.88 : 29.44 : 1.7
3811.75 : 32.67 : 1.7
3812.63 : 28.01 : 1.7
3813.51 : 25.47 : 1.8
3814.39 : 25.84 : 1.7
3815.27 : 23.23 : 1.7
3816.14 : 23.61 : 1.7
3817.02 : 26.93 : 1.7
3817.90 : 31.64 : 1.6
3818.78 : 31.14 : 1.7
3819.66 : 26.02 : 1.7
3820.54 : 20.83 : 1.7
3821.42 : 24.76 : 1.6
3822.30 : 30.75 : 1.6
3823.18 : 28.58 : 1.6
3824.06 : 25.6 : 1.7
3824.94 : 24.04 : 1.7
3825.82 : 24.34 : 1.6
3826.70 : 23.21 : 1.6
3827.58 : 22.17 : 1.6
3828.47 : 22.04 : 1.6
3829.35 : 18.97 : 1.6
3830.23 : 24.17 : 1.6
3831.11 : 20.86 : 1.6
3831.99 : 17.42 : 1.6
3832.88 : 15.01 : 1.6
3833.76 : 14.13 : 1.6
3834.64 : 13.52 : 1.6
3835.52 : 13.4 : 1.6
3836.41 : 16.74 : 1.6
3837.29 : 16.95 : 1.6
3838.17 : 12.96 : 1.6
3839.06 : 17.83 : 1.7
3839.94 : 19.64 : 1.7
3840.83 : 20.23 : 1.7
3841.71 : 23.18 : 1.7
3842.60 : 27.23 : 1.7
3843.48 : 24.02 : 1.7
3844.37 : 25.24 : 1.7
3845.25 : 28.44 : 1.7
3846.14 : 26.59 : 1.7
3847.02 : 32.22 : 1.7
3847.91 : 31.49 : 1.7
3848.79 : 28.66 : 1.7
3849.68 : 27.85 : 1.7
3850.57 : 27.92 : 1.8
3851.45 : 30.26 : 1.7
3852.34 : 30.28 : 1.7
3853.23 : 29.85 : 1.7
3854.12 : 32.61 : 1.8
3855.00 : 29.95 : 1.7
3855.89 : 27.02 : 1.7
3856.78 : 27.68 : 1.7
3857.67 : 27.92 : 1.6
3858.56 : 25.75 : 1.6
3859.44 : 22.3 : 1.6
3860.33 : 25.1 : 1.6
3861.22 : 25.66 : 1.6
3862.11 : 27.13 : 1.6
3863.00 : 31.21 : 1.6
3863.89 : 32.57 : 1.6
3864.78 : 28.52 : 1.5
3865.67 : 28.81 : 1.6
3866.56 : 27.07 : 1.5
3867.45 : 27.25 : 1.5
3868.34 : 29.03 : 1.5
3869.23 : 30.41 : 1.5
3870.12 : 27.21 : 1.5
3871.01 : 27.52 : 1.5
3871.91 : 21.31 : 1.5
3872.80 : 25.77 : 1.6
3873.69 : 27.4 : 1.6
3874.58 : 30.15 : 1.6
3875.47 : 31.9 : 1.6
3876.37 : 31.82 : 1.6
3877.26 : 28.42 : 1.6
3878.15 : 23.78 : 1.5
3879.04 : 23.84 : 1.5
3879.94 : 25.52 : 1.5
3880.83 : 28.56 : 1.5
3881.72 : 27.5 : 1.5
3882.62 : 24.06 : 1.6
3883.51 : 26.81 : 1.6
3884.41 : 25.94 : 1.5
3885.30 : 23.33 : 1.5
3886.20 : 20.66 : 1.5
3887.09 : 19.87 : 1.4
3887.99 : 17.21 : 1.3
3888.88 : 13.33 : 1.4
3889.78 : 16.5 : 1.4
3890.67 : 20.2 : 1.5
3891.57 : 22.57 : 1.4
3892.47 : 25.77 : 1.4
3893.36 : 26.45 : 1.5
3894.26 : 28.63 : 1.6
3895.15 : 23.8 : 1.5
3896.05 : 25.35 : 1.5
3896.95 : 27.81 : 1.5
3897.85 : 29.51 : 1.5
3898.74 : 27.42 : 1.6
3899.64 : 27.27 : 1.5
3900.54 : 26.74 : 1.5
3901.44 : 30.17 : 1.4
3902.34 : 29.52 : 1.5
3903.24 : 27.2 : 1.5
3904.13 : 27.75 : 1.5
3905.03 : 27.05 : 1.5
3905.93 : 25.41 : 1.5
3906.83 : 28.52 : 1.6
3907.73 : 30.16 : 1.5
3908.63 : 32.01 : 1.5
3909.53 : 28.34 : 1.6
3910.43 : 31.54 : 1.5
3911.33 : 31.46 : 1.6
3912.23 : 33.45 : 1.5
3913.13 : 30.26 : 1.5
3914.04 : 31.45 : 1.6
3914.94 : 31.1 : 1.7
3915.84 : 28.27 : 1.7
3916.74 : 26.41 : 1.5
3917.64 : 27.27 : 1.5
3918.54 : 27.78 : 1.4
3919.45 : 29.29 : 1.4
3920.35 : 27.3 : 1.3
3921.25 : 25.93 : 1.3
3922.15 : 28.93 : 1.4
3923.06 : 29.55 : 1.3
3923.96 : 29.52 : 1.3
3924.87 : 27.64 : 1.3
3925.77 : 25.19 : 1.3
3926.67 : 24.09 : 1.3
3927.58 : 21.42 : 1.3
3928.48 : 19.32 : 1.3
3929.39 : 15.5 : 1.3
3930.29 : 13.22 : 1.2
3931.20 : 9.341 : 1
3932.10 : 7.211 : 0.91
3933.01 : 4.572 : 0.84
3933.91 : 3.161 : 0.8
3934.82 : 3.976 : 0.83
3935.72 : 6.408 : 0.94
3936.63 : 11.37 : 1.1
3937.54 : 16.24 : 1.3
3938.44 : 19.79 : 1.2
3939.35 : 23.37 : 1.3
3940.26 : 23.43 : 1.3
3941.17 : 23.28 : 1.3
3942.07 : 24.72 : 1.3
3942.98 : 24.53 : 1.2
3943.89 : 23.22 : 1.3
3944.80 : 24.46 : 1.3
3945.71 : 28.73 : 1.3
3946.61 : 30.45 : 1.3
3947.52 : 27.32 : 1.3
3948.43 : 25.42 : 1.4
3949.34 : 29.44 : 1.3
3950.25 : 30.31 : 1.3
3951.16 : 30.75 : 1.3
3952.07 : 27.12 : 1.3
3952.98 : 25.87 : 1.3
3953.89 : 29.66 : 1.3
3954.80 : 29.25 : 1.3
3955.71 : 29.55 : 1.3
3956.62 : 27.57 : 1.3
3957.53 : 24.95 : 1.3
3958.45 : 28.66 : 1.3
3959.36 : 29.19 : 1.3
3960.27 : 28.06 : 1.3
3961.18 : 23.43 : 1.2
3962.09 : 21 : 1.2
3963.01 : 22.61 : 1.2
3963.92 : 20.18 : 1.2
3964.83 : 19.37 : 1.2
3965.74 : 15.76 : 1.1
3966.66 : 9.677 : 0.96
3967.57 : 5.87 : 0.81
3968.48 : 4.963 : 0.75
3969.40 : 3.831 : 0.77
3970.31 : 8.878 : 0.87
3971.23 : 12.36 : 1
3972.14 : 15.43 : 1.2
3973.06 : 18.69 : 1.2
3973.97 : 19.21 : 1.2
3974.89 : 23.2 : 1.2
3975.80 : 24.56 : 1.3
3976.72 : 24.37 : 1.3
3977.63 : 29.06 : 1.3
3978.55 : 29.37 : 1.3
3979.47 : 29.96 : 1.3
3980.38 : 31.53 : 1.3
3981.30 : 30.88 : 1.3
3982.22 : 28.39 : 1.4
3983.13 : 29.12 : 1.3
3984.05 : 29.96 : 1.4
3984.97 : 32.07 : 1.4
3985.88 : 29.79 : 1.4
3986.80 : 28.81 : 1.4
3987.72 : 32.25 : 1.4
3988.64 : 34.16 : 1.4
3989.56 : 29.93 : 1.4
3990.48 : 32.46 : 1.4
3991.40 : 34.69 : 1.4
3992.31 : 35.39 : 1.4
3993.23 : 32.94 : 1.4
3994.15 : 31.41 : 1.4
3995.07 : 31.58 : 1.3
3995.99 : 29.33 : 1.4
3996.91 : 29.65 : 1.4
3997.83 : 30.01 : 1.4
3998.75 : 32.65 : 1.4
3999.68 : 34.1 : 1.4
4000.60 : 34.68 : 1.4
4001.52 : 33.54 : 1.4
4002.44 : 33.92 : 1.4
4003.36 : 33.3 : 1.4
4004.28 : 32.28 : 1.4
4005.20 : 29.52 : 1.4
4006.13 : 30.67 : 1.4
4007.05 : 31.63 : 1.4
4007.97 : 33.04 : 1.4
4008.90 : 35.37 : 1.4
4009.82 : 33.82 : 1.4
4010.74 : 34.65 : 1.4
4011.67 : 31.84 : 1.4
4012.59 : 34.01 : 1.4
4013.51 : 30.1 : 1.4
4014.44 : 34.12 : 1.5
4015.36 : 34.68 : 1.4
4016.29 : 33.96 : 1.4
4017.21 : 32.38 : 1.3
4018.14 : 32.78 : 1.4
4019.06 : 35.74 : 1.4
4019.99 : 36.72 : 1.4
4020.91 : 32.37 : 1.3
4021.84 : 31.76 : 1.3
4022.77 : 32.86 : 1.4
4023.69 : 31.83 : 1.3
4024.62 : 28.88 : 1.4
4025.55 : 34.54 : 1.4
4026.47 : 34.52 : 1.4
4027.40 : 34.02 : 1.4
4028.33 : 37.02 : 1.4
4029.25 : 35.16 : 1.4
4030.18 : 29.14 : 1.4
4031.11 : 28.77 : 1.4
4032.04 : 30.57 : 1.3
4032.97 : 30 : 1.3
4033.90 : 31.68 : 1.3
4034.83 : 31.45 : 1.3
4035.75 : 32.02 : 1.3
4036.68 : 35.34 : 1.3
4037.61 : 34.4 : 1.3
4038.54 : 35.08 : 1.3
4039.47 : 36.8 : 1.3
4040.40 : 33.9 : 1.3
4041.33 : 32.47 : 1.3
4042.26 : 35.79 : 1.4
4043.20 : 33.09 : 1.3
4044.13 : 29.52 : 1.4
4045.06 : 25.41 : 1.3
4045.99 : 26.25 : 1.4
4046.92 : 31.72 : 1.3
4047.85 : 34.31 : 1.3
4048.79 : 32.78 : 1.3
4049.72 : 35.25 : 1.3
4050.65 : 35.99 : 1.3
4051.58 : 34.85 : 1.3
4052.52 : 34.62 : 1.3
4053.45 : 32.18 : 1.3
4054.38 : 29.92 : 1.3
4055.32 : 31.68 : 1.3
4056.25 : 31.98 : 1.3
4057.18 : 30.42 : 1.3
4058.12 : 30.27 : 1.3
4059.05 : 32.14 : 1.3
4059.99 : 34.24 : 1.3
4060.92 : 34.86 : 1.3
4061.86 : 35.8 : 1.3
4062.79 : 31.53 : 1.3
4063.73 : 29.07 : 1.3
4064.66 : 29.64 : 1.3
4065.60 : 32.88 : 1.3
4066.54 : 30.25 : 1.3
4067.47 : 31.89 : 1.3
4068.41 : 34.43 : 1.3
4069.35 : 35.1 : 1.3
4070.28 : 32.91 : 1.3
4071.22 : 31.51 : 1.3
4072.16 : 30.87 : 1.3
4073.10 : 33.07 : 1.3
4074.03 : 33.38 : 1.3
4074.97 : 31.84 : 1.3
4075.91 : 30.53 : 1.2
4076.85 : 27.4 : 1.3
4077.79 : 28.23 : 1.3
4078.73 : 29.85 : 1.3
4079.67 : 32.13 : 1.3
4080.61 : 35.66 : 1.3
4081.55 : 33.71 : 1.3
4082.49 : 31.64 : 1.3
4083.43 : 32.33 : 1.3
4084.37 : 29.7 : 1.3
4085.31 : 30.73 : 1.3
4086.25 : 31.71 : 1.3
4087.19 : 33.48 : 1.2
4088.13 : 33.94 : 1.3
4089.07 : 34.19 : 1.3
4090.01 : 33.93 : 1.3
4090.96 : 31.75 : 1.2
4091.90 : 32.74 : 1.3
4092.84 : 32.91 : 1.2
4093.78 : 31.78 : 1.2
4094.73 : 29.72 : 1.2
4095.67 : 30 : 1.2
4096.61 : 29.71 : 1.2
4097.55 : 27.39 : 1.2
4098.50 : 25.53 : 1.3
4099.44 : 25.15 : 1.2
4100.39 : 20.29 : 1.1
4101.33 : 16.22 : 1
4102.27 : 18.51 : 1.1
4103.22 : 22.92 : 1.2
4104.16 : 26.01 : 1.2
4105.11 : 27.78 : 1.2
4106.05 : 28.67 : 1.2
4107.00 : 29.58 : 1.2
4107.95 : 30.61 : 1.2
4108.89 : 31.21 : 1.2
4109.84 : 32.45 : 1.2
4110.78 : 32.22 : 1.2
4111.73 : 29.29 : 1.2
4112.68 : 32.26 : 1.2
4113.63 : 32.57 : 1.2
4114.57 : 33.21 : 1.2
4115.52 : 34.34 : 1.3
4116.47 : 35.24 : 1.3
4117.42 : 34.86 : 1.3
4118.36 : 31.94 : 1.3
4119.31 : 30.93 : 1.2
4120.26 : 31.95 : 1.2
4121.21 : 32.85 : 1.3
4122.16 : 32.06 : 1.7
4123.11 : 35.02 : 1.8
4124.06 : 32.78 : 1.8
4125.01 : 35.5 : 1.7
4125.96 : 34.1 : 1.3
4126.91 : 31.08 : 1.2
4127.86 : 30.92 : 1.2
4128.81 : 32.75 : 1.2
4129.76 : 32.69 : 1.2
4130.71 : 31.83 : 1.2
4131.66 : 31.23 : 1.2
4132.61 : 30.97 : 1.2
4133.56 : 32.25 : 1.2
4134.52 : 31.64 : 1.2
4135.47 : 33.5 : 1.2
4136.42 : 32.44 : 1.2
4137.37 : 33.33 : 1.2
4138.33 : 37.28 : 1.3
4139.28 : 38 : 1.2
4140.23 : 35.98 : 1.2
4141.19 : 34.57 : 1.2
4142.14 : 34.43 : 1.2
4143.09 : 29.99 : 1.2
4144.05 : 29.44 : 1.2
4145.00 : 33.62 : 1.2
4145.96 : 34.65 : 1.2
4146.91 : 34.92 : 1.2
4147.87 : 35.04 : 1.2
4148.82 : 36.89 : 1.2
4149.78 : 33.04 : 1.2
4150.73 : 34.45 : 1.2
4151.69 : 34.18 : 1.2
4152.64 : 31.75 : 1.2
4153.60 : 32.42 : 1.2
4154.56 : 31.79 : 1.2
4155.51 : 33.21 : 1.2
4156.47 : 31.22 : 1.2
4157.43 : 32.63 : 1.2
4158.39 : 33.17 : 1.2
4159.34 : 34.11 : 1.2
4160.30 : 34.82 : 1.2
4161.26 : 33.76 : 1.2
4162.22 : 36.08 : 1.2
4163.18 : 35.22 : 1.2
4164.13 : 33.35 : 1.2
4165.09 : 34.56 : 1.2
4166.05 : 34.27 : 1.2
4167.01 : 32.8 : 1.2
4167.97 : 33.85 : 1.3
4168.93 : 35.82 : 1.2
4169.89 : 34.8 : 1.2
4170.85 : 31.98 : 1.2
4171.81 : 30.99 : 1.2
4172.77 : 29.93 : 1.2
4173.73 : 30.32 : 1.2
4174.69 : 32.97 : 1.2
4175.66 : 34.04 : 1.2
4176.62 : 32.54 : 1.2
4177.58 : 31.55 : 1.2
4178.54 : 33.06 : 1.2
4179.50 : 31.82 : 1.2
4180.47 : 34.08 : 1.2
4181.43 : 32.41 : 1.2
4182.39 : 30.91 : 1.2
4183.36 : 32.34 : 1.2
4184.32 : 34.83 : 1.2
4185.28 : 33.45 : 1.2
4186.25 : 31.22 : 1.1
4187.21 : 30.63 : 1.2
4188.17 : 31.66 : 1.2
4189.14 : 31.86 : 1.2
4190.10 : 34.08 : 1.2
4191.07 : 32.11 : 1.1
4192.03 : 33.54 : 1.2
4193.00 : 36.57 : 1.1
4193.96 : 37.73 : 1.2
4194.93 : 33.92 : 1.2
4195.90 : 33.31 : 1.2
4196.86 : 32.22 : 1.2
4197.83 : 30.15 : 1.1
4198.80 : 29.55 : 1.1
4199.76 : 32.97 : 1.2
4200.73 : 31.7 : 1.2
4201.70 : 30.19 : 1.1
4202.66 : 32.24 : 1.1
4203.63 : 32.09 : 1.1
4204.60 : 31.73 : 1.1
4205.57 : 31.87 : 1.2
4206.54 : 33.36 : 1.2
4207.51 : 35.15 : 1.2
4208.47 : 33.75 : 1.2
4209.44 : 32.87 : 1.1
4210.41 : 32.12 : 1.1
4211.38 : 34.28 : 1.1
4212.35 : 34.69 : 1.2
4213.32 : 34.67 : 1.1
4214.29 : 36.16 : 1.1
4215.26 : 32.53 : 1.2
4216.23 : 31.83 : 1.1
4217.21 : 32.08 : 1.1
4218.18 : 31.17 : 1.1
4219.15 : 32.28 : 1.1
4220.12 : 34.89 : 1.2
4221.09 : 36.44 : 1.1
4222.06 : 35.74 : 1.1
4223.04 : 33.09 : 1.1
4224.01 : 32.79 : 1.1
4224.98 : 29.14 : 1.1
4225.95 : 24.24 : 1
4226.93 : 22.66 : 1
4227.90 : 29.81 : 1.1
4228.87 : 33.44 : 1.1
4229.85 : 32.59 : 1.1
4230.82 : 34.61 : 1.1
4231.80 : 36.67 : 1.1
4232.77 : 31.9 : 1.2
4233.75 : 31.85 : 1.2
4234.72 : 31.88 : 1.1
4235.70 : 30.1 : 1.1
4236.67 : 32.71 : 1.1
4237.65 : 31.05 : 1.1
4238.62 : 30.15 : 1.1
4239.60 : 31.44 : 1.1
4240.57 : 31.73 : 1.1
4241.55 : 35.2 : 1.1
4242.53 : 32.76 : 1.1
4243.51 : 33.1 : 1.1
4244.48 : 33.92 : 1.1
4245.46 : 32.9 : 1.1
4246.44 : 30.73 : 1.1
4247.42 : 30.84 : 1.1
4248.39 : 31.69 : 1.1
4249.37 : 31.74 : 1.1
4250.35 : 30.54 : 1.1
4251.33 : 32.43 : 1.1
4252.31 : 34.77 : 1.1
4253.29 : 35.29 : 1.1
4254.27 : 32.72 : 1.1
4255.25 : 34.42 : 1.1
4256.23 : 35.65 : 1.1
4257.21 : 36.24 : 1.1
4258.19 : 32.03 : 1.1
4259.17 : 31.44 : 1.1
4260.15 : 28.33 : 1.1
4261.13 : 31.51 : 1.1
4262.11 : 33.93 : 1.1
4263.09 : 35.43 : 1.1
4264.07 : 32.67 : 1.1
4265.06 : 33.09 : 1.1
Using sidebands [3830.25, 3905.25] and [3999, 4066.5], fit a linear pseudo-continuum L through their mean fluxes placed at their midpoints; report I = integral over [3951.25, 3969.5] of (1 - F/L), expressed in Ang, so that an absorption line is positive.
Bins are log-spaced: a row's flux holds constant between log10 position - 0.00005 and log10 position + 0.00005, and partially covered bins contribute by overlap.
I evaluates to 4.7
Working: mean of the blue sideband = 25.2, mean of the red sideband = 32.7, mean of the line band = 21.8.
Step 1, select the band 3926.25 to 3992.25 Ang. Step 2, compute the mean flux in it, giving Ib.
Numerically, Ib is 22.5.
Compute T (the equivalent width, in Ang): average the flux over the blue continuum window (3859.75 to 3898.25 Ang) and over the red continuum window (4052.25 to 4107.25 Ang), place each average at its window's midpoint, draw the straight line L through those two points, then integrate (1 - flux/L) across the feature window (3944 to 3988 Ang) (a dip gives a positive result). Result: 5.84 Ang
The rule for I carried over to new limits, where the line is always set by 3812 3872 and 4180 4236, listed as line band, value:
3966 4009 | 1.6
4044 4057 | -1.1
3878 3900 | 1.7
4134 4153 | -1.7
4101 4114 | 1.1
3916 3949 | 7.1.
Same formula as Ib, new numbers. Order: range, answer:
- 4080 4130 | 30.8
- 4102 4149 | 32.2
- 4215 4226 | 32.5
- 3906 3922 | 29.3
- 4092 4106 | 26.3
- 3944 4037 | 28.7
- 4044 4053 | 32.2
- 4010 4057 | 32.8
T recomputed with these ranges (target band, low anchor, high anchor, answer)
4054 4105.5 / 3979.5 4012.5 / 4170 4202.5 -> 2.7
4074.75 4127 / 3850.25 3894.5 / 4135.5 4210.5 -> 1.5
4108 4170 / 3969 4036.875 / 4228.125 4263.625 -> -3.2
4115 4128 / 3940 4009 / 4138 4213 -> -0.7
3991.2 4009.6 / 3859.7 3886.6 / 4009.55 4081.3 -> -0.8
